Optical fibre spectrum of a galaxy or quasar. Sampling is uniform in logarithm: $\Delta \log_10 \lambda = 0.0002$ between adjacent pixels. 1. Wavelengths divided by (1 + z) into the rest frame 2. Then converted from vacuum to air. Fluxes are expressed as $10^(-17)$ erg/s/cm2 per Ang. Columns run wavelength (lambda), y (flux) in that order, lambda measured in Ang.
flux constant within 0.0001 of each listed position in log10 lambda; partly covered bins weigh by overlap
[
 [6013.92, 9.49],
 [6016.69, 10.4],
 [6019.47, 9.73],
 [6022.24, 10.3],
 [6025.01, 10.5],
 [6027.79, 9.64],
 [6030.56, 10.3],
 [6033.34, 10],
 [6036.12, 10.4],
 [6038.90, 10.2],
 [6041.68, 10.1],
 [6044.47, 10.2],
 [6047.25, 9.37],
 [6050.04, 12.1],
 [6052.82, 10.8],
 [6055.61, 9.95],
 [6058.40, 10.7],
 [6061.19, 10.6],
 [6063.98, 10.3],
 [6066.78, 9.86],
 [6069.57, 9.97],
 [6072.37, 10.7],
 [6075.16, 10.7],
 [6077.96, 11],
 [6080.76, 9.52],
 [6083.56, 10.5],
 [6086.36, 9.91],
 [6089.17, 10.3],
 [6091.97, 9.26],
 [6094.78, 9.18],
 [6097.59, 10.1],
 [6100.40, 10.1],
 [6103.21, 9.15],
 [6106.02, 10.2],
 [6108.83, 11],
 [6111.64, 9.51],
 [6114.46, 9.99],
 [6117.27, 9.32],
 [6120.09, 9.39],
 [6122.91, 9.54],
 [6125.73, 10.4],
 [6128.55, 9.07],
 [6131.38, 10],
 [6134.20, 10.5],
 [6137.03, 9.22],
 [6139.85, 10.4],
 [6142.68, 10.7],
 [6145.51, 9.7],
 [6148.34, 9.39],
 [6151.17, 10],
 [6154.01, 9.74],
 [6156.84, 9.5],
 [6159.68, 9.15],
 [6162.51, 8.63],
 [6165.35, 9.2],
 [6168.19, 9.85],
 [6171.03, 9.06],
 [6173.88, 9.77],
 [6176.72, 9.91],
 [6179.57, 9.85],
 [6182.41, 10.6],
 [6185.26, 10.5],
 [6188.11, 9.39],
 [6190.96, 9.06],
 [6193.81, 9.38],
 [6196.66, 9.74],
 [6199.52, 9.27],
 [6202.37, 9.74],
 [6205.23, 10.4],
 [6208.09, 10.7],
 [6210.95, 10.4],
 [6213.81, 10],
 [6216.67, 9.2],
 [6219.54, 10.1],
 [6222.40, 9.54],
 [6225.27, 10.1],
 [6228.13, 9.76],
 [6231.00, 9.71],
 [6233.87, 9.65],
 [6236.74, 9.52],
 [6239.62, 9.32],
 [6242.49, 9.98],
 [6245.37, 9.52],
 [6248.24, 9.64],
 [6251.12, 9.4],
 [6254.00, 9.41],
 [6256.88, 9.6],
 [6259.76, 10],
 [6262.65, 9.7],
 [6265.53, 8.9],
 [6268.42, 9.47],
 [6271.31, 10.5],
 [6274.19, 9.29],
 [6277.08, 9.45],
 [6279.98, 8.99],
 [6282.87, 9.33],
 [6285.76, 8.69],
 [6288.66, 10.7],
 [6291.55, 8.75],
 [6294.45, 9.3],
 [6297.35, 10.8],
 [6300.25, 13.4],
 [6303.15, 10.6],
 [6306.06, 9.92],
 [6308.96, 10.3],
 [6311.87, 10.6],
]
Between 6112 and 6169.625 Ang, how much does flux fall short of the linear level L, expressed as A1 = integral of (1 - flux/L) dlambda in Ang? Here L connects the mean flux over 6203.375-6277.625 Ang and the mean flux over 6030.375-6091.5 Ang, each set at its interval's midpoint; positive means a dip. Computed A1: 2.2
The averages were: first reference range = 10.3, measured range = 9.68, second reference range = 9.74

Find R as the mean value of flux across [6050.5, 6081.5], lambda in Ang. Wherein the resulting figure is 10.4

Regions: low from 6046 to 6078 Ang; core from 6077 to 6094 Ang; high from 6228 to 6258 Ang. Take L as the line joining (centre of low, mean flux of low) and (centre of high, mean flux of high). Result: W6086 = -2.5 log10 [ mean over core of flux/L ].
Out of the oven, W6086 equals 0.04 mag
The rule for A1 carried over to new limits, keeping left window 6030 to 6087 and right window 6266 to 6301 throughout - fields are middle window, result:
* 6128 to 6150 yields 0.5 Ang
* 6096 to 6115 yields 0.4 Ang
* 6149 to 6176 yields 1.7 Ang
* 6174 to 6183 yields 0.0 Ang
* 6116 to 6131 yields 0.9 Ang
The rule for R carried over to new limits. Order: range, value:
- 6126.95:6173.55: 9.64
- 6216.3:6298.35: 9.6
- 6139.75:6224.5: 9.75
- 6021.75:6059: 10.3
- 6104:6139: 9.84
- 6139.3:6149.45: 10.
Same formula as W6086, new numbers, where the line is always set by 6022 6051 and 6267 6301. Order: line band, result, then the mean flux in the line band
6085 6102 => 0.04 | 9.8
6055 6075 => -0.01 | 10.3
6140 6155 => 0.01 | 9.95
